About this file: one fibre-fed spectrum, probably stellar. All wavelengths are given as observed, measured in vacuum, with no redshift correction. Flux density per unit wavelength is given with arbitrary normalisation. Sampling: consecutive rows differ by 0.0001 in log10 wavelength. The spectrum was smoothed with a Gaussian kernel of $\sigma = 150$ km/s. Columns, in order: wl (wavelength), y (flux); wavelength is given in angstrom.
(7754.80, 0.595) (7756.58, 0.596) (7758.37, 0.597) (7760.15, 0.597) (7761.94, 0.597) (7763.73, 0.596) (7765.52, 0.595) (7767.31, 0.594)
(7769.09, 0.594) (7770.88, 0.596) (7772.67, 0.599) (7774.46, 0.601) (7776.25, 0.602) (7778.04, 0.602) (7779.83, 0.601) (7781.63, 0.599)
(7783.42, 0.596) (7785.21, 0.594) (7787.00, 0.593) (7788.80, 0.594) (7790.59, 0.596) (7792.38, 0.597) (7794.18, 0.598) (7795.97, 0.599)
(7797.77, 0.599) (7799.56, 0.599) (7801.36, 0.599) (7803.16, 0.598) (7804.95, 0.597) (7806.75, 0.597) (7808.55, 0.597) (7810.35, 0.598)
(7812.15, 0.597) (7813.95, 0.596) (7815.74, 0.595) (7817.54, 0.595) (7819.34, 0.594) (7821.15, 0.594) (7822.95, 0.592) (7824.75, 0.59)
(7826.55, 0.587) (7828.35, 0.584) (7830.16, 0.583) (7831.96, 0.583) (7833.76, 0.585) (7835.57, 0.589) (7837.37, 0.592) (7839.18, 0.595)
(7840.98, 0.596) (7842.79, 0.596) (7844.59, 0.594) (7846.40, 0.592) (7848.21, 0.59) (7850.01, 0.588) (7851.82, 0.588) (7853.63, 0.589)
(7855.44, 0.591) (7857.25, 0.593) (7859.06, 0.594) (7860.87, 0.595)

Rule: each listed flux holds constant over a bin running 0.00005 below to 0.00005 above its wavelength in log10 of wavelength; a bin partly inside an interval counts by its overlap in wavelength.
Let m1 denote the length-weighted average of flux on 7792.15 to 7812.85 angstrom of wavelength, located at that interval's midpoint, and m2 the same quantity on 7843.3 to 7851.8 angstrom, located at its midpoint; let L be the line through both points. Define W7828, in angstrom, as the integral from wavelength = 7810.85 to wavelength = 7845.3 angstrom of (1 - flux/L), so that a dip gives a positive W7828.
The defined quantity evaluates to 0.1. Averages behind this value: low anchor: 0.598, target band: 0.592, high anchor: 0.591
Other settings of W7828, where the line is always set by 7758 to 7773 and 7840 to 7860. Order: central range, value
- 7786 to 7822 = -0.1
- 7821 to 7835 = 0.1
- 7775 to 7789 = -0.1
